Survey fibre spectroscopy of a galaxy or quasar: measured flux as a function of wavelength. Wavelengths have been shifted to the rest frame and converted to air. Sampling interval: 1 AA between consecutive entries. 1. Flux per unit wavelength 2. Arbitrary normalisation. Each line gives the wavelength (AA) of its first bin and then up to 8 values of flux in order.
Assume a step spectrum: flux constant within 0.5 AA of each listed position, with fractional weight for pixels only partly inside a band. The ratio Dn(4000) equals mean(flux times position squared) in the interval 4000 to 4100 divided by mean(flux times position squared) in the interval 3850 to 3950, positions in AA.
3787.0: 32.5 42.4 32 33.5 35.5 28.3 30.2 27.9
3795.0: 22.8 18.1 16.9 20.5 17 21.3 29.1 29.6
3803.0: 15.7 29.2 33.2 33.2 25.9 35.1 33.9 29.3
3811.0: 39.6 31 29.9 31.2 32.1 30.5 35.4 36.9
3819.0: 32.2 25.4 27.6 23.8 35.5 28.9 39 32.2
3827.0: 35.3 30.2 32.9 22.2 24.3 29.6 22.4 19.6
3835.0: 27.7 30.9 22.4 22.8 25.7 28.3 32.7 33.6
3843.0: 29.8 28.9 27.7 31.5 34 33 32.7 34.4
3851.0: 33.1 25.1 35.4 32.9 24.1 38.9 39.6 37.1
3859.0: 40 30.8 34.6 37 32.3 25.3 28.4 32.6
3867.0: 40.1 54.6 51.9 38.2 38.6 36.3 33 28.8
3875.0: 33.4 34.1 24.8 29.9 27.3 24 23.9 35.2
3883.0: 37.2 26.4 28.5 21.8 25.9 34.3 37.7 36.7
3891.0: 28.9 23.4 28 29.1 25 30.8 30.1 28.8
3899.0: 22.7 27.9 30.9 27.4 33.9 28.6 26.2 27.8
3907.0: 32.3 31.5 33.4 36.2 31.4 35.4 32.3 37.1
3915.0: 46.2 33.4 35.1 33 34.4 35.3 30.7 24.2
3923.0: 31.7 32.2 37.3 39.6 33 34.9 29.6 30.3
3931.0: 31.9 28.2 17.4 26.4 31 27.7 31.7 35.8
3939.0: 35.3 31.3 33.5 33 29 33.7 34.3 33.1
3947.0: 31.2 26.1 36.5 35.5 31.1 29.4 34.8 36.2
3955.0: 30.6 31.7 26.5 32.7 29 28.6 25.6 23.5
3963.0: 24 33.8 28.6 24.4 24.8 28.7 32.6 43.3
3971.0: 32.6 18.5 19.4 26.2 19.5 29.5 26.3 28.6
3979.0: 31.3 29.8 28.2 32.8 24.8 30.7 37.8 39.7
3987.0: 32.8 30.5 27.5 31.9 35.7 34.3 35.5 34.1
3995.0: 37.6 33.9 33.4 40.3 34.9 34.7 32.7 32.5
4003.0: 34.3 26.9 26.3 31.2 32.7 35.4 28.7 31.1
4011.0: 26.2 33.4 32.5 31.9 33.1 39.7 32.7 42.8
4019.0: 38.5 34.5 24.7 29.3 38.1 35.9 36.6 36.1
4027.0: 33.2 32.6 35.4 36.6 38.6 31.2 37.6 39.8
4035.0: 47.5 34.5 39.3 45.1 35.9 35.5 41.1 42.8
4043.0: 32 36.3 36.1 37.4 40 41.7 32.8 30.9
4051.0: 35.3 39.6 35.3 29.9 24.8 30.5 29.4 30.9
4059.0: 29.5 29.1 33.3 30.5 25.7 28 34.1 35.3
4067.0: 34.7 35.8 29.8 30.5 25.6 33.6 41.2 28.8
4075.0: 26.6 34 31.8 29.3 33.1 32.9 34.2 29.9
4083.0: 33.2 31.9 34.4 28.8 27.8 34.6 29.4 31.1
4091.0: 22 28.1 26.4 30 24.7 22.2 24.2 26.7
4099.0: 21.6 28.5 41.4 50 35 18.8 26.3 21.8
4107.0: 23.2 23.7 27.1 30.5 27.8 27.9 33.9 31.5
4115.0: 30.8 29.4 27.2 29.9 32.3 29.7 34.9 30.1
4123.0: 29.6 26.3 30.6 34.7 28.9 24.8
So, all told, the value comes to 1.10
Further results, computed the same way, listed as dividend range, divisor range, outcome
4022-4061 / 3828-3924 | 1.23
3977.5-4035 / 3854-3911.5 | 1.12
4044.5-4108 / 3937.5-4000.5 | 1.05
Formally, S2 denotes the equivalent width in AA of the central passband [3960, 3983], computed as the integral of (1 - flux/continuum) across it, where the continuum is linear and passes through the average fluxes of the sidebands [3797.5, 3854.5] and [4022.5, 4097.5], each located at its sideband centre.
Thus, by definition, 2.9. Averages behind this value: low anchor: 29.5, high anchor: 33.1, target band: 27.8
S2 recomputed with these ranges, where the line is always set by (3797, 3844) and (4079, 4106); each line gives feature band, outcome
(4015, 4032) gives -3.3 AA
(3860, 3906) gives -3.7 AA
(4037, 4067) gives -4.7 AA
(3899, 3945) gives -4.3 AA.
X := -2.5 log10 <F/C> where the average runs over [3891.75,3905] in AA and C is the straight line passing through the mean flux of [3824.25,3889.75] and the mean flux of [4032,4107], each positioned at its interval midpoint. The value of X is 0.129 mag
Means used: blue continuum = 31.7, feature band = 28.2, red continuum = 32.3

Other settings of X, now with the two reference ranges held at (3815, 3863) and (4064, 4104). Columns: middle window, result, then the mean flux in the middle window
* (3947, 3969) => 0.041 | 29.7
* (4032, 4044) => -0.245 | 38.7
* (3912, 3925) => -0.105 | 34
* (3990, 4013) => -0.070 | 33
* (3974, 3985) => 0.087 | 28.5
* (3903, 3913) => -0.025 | 31.6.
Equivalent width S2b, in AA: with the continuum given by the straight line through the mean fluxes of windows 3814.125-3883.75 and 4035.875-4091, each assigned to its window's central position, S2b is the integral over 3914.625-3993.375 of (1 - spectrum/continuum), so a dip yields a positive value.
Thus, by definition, 3.5 AA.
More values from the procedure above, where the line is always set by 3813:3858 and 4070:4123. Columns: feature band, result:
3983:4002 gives -2.54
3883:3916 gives -0.49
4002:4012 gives -0.19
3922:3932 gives -0.83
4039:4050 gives -2.67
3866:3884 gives -2.51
